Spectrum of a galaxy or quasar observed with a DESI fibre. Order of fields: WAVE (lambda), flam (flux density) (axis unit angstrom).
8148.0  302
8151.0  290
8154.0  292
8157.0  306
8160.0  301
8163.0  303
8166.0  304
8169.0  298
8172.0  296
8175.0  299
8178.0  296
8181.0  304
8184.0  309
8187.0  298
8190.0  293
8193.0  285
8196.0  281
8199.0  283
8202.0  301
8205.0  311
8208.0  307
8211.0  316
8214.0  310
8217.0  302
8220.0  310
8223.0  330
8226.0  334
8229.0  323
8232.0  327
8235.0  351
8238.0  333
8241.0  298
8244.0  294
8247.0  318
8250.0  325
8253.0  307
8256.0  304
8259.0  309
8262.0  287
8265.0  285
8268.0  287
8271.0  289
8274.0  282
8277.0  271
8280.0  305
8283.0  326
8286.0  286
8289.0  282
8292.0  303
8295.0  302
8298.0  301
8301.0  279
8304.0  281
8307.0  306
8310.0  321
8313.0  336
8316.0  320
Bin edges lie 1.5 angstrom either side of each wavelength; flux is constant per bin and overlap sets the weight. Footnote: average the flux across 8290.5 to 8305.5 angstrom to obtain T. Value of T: 293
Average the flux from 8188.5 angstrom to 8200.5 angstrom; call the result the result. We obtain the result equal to 286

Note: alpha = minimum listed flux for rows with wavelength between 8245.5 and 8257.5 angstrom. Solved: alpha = 304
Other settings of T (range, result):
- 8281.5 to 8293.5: 299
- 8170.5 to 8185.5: 301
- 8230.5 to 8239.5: 337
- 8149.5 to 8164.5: 298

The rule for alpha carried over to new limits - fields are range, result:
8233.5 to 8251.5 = 294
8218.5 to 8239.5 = 310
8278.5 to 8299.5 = 282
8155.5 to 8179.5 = 296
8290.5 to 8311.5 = 279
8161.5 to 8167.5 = 303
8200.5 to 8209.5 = 301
